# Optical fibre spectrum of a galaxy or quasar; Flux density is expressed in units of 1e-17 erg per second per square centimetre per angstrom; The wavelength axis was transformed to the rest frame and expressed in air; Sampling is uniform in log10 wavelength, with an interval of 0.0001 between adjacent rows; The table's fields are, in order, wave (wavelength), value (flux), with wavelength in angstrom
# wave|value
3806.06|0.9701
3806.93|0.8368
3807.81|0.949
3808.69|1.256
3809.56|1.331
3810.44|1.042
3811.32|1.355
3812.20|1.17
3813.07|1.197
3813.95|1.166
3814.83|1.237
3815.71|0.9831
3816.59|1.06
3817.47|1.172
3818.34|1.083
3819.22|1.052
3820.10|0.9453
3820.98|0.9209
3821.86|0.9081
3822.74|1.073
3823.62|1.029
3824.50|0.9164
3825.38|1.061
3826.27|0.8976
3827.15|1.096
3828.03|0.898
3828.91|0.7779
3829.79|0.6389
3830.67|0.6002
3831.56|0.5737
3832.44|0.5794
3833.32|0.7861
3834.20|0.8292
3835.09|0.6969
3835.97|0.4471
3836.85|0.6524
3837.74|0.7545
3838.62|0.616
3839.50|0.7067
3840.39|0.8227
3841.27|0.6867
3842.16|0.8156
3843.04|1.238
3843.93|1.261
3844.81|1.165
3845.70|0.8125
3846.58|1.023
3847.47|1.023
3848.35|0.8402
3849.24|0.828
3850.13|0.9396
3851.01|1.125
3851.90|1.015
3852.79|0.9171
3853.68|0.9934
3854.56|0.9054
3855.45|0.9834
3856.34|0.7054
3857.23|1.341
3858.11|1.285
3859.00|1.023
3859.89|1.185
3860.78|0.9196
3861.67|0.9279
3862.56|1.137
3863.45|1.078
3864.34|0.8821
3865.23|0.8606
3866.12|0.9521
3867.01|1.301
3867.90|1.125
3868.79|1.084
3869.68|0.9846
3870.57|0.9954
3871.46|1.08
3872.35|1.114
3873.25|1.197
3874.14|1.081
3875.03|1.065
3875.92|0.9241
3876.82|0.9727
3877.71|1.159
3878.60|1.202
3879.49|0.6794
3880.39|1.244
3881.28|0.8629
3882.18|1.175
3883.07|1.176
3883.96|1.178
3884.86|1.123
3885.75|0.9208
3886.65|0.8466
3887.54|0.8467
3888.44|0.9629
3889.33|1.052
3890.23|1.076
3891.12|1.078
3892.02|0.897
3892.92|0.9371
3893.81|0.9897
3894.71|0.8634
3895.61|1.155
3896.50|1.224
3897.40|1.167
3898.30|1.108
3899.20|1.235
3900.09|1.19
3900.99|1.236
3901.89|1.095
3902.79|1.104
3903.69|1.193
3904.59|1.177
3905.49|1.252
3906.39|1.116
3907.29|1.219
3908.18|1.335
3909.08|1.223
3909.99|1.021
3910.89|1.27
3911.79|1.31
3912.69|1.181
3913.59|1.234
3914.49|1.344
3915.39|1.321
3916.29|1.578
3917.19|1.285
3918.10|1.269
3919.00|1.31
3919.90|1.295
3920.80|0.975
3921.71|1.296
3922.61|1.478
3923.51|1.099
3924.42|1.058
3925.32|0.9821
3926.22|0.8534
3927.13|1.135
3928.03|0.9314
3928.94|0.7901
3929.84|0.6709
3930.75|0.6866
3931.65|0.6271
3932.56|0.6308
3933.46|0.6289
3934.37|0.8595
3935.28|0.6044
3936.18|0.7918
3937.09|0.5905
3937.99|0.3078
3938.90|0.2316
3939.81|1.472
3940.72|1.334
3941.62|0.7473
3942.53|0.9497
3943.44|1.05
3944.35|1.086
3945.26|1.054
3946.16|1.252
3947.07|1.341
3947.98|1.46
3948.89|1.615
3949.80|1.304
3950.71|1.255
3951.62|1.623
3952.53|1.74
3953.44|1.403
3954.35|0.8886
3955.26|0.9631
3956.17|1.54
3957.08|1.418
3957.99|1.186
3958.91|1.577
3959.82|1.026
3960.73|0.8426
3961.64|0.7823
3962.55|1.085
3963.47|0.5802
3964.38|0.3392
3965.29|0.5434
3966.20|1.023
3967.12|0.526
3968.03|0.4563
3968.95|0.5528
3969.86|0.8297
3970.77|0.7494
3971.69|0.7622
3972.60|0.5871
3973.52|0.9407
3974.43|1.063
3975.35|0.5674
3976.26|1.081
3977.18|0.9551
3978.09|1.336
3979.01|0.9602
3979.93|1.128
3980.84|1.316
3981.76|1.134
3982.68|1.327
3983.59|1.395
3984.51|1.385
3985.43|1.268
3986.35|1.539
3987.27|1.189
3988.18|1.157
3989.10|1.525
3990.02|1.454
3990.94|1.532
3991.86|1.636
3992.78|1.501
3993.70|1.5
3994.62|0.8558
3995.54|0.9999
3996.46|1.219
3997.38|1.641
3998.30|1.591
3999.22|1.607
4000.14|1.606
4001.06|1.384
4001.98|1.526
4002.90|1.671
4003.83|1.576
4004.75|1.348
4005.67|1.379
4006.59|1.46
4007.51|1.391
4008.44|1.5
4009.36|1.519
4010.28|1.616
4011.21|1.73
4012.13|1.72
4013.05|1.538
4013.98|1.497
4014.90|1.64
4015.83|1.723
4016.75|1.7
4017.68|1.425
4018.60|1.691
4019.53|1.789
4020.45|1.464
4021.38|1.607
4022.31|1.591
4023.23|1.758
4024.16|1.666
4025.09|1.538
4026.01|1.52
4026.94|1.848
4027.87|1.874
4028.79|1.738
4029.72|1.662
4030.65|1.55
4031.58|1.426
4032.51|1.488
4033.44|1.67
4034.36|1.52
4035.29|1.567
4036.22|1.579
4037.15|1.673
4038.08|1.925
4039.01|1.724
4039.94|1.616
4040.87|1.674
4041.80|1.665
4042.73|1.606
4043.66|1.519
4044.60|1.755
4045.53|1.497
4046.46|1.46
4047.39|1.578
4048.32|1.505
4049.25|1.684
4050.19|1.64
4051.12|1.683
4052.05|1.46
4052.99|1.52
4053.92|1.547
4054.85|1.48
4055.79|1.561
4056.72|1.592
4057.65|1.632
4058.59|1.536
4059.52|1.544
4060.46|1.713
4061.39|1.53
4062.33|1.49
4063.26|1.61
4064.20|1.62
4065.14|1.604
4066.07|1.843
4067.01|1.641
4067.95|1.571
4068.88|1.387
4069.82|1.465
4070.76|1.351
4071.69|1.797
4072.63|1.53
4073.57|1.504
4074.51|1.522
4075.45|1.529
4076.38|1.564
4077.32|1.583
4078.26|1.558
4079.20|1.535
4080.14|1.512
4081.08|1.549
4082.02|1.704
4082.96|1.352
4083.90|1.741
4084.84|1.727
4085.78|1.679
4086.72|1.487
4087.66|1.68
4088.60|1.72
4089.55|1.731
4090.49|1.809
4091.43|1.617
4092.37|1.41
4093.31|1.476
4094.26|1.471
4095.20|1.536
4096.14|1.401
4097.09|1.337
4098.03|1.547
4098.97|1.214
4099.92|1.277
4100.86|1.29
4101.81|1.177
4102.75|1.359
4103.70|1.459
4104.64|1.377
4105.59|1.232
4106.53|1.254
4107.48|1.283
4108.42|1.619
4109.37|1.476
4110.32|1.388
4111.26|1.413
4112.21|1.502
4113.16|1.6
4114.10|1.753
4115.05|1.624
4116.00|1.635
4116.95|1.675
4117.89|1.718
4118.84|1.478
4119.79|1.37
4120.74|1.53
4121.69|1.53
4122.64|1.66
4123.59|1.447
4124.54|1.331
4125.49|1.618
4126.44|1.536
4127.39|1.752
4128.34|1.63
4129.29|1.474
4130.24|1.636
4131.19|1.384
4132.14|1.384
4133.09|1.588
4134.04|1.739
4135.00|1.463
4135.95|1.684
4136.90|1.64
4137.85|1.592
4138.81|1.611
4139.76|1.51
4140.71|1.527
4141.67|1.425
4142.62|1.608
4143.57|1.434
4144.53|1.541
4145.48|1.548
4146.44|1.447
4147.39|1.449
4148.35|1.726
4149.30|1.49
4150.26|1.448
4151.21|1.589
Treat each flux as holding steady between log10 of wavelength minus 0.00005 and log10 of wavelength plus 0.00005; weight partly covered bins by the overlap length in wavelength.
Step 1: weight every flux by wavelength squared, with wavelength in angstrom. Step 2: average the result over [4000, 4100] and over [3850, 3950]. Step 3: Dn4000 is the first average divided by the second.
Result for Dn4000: 1.6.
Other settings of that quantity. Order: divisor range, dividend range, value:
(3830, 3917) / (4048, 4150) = 1.67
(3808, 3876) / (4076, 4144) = 1.78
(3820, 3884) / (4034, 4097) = 1.85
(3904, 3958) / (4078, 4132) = 1.49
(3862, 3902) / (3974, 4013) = 1.37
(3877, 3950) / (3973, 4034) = 1.42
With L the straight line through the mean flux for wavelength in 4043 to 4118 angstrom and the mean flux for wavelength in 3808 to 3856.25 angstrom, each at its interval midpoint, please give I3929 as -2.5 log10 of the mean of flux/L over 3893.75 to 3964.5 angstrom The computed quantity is 0.068 mag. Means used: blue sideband 0.941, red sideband 1.54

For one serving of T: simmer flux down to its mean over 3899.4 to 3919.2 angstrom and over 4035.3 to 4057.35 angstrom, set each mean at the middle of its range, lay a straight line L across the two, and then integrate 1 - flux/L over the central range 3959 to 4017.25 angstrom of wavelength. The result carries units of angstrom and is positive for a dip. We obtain 9.3 angstrom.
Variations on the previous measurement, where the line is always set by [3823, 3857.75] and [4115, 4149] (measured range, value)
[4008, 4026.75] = -4.80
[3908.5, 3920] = -2.57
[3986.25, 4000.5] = -2.02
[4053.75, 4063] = -1.22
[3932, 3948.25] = 3.02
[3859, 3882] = -2.38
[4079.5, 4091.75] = -1.63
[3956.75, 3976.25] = 5.58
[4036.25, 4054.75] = -3.60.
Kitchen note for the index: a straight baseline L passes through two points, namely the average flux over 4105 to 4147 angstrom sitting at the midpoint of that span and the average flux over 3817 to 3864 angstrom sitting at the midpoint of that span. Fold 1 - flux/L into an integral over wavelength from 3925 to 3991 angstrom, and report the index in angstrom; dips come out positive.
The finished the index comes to 8.7 angstrom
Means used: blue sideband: 0.919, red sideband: 1.53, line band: 1.02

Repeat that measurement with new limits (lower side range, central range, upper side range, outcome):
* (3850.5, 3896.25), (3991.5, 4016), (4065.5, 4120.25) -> -3.17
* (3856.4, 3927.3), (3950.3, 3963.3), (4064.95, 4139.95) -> 0.18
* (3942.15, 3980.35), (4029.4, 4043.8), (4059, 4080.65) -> -2.21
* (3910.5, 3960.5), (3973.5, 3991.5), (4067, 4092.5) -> 0.59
